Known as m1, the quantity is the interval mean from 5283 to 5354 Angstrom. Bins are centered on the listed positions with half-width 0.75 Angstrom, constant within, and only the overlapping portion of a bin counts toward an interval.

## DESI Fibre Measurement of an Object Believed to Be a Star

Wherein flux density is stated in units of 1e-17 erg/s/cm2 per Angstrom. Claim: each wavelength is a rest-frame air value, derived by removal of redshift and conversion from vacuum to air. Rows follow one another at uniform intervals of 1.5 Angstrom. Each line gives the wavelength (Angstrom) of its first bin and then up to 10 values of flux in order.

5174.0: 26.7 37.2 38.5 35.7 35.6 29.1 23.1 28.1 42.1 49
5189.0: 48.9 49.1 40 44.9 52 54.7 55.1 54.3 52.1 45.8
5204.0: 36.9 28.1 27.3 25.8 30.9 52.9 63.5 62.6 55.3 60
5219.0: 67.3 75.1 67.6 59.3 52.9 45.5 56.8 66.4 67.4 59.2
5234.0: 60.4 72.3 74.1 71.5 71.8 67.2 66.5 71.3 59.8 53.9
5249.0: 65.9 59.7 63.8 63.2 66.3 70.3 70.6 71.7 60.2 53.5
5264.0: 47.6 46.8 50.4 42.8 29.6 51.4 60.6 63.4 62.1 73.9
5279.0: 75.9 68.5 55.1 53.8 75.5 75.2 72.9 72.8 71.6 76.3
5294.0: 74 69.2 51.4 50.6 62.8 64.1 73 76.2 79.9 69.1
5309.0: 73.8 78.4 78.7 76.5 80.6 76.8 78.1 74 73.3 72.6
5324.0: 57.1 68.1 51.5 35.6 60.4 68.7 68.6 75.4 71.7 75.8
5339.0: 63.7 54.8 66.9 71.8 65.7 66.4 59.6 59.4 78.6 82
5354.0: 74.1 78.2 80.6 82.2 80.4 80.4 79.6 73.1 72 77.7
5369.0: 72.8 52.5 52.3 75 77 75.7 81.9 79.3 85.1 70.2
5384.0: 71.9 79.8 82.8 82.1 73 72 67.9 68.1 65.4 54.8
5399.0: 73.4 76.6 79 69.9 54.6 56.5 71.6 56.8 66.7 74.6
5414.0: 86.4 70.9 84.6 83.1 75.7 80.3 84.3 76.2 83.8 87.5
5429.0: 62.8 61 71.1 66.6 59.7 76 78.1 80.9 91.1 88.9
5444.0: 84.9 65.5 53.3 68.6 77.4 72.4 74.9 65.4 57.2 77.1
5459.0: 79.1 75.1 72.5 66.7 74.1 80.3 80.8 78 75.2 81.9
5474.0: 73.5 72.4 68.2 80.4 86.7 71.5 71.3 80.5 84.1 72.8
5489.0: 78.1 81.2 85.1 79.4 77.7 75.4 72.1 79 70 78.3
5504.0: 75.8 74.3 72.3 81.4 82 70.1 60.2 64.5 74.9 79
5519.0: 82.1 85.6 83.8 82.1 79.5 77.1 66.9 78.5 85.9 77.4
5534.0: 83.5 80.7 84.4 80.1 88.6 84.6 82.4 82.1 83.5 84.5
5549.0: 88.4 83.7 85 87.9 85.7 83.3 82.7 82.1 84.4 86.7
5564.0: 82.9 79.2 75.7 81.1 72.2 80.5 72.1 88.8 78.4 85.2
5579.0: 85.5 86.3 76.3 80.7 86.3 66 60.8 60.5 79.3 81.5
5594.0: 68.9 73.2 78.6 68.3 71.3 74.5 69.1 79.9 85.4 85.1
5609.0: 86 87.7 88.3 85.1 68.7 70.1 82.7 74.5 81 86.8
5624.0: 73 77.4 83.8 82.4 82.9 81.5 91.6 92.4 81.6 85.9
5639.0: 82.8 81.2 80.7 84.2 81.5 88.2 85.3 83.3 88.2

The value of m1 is 68.9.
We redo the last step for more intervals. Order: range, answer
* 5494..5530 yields 75.9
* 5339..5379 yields 71.8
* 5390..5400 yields 67.6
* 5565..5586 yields 80.4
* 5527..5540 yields 80.1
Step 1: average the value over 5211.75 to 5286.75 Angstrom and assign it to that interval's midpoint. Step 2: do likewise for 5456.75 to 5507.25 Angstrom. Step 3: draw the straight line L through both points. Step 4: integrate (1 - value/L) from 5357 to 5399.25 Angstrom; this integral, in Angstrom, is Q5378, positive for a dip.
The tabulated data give -2.20 Angstrom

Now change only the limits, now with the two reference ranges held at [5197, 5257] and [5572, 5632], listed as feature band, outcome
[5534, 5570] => -3.62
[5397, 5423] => -1.54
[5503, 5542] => -2.20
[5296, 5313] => -1.83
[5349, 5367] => -3.26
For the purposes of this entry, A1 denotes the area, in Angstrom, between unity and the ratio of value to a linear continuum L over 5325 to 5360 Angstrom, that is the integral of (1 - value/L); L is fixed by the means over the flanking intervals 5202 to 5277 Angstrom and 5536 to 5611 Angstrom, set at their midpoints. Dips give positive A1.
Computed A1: -1.9 Angstrom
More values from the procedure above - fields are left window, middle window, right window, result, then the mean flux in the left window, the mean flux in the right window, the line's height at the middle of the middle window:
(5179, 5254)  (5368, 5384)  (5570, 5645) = -2.01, 53.6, 79.4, 64.2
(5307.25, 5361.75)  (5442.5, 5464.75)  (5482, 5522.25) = 1.01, 70.5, 76.6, 74.8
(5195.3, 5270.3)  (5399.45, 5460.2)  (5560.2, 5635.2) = -3.71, 57.2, 79.2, 69.1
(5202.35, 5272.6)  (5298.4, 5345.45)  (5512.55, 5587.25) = -3.84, 57.3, 80.9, 63.7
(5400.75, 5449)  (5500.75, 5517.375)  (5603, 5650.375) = 0.83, 73.5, 82.4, 77.2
